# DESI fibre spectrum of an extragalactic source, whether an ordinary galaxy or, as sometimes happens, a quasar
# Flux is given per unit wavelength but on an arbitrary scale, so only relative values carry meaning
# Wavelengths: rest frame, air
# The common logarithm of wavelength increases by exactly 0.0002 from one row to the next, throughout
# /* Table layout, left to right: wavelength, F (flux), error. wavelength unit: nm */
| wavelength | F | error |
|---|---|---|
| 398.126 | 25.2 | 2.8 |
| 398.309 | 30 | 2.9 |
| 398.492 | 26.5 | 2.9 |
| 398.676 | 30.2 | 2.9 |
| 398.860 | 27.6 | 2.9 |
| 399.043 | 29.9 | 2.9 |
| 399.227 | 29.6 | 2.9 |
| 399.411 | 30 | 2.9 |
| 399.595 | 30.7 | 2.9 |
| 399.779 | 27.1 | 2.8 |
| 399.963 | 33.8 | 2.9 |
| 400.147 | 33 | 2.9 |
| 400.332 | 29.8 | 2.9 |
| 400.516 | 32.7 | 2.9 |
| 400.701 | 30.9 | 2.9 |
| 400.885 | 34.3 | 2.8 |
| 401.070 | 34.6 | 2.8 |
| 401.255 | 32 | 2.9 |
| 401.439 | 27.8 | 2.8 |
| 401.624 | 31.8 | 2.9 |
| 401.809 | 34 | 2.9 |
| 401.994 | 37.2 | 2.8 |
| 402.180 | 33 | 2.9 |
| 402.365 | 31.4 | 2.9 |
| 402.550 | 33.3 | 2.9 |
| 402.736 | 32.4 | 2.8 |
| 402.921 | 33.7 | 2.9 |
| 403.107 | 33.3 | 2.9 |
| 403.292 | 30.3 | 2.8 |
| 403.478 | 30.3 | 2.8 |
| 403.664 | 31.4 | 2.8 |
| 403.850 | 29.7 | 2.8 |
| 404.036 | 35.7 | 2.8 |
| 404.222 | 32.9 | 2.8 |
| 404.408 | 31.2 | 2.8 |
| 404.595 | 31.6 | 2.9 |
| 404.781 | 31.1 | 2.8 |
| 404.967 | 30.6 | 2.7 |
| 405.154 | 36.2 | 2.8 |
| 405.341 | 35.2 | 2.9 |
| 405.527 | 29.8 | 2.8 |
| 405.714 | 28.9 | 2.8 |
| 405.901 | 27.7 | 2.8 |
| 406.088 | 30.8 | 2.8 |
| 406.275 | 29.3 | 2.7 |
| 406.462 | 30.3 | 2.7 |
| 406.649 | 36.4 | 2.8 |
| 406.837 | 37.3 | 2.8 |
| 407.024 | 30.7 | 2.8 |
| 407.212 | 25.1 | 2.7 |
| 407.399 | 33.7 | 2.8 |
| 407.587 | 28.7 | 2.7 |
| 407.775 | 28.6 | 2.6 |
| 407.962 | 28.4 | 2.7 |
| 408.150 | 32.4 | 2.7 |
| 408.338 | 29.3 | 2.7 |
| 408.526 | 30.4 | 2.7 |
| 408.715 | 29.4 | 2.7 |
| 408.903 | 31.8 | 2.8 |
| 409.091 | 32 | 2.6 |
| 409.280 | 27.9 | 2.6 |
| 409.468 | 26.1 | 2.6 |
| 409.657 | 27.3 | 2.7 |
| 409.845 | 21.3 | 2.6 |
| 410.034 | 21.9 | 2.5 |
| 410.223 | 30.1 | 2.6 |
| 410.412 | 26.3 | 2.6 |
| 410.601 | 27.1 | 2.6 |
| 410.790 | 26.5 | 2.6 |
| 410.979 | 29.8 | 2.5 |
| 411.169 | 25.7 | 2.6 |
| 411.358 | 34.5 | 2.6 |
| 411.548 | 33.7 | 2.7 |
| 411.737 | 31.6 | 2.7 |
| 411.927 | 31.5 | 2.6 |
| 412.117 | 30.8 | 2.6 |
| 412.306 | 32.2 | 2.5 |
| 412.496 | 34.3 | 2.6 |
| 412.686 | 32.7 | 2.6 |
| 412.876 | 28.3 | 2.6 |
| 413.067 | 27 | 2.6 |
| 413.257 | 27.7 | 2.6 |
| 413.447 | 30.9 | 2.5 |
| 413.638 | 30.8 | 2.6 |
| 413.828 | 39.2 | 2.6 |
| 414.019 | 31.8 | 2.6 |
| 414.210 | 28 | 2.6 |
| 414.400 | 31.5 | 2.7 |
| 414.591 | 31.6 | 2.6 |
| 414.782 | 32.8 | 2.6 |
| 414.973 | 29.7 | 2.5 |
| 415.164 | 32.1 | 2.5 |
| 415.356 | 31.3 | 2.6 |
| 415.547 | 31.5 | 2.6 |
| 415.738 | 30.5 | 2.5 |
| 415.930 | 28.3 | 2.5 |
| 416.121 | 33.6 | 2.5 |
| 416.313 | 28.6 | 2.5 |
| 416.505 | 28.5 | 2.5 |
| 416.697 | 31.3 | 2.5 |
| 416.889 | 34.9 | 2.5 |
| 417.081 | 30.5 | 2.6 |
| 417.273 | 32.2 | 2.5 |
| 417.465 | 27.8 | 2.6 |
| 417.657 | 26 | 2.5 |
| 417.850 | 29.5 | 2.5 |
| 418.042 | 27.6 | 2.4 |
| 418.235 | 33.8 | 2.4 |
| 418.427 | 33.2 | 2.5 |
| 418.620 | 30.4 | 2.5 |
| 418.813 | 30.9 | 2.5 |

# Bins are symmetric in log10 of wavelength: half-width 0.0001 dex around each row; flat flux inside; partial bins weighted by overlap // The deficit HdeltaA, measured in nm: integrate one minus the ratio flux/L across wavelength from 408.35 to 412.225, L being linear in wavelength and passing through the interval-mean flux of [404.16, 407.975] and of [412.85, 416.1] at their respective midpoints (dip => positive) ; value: 0.279 nm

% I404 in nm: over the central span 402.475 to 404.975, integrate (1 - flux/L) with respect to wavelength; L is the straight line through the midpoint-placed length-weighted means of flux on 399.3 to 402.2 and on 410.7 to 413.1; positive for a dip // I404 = -0.026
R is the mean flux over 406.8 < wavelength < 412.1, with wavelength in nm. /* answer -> 29.2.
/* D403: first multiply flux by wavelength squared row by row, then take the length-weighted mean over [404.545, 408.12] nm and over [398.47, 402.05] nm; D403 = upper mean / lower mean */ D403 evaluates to 1.0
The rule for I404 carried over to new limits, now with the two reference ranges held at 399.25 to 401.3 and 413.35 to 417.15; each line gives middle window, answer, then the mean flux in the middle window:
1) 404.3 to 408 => 0.05 nm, 31.1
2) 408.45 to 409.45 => 0.05 nm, 30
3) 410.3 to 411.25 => 0.13 nm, 27.1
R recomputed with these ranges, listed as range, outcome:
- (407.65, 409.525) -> 29.7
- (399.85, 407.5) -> 32.1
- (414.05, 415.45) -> 31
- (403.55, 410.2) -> 30.3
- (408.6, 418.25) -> 30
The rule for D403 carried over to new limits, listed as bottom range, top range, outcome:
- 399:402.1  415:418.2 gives 1.03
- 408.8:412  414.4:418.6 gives 1.11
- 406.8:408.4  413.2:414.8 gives 1.08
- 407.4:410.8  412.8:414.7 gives 1.11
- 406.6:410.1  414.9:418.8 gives 1.09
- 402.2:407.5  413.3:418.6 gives 1.03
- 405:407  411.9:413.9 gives 1.01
